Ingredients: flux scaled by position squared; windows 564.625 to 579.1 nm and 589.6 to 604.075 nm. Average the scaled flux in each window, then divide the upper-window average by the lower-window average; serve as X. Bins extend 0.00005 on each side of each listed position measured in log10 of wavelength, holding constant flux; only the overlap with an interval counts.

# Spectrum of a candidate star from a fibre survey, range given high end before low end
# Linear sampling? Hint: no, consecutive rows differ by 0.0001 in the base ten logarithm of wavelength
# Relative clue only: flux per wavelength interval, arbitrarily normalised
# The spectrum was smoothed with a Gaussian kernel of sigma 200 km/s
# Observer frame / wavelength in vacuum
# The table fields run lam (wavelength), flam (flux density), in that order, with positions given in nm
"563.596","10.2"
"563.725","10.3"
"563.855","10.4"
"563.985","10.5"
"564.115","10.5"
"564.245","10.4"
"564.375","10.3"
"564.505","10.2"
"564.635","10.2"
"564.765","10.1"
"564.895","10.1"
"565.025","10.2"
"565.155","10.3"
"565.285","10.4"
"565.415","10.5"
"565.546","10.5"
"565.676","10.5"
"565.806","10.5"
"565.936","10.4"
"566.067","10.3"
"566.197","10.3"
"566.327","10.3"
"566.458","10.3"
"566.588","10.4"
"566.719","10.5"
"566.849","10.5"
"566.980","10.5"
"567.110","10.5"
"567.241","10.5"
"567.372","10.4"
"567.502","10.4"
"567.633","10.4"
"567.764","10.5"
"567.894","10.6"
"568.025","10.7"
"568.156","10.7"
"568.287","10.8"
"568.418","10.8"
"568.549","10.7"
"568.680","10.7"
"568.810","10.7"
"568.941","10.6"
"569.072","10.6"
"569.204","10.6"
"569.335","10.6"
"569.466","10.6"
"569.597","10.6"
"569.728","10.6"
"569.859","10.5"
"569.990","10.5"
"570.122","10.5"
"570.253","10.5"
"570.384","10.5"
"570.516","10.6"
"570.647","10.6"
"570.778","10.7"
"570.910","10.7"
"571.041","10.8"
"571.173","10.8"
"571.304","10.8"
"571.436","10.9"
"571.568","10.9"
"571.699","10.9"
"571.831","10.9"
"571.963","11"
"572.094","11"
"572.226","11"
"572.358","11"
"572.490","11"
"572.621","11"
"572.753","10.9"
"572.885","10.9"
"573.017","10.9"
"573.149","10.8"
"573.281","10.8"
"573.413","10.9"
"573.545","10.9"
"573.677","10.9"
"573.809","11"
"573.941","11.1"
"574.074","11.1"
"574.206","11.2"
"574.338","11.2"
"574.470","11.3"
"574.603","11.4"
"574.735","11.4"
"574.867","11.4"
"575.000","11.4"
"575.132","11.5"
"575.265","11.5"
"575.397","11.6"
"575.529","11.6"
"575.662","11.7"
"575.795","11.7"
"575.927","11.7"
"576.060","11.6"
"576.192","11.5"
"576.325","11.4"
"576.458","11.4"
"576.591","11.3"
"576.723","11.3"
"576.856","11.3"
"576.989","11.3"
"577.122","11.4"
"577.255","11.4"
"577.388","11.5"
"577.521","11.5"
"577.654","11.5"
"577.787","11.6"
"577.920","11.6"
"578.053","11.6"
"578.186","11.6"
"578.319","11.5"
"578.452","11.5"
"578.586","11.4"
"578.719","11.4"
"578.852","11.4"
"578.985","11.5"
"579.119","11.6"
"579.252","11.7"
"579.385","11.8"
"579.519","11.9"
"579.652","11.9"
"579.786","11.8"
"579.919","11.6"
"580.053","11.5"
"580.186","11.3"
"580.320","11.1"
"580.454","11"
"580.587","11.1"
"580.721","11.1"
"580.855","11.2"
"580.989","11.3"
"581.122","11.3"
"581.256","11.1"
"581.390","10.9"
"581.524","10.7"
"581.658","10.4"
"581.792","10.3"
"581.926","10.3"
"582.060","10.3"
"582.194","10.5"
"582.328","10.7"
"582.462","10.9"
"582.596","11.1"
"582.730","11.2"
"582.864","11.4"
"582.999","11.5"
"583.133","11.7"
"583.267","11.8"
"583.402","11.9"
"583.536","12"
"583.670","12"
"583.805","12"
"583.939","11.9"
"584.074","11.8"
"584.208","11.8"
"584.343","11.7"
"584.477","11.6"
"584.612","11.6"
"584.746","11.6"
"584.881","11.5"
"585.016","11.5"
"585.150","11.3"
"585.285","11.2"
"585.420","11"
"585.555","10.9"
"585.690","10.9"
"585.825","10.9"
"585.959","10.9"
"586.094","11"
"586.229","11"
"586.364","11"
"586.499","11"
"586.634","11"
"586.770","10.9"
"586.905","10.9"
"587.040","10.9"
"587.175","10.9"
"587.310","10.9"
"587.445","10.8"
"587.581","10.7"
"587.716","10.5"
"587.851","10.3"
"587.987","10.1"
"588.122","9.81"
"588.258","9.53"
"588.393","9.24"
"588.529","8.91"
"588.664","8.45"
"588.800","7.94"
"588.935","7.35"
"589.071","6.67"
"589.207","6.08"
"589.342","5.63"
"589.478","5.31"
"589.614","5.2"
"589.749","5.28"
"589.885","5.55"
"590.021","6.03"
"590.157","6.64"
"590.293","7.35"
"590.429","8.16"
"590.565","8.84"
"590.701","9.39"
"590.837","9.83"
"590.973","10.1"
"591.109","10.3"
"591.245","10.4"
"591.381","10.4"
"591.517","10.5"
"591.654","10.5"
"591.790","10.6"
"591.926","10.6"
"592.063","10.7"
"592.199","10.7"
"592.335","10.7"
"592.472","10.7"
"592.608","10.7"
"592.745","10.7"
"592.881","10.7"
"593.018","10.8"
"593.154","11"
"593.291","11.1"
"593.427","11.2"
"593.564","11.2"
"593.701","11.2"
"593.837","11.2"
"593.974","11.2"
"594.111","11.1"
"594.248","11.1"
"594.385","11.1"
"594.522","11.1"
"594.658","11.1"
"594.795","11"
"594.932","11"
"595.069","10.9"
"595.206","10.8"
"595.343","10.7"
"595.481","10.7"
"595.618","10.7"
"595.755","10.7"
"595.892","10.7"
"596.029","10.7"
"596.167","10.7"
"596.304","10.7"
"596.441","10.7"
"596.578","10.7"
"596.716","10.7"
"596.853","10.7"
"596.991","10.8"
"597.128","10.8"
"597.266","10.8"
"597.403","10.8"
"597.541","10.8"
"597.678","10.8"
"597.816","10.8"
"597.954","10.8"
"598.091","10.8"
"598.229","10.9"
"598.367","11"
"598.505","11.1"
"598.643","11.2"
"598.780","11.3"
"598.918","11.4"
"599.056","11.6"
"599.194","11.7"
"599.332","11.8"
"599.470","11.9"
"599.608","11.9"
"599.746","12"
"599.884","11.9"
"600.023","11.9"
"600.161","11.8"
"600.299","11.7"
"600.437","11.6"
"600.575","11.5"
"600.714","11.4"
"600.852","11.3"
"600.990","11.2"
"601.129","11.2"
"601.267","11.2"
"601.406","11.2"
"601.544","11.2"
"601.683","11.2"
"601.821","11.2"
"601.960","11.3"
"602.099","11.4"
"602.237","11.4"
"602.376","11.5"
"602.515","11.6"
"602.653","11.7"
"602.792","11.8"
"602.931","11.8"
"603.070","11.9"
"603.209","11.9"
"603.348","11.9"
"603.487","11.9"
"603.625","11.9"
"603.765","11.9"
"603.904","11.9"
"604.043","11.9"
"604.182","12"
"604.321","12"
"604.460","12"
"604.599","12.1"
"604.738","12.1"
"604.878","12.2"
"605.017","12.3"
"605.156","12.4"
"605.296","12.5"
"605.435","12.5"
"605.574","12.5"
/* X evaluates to 1.08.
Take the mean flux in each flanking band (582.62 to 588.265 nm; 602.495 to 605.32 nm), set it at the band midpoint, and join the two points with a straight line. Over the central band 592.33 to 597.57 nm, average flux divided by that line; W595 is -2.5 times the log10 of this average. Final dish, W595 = 0.070 mag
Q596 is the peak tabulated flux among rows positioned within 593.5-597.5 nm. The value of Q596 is 11.2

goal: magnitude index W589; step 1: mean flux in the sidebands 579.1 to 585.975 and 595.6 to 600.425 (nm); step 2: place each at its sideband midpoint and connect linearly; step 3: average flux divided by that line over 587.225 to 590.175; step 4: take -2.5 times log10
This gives 0.36 mag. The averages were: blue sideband 11.3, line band 8.08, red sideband 11.1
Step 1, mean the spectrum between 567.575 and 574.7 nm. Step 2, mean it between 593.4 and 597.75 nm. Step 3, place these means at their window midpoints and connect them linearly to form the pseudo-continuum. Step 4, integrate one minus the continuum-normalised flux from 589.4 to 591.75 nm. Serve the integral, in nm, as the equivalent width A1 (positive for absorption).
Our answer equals 0.568 nm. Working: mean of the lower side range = 10.8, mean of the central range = 8.24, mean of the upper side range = 10.9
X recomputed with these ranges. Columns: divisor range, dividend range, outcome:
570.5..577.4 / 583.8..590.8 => 0.91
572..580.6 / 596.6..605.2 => 1.10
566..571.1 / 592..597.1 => 1.13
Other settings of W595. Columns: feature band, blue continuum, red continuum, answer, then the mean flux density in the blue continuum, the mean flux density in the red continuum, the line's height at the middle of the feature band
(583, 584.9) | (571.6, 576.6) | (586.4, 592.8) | -0.183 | 11.2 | 9.23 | 9.95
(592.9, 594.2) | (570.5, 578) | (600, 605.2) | 0.042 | 11.2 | 11.7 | 11.5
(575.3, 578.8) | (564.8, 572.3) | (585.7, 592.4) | -0.145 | 10.6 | 9.33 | 10.1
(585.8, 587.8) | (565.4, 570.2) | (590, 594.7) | -0.055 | 10.5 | 10.3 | 10.3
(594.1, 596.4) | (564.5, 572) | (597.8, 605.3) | 0.054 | 10.5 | 11.6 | 11.4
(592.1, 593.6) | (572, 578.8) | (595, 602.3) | 0.032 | 11.3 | 11.1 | 11.2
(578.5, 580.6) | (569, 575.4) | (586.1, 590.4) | -0.159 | 10.9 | 8.79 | 9.94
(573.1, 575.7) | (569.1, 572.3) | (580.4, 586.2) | -0.036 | 10.7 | 11.2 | 10.9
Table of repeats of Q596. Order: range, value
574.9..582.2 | 11.9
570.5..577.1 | 11.7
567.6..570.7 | 10.8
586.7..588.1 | 10.9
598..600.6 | 12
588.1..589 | 9.81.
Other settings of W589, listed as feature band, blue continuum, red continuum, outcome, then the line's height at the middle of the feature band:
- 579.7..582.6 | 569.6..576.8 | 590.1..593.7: -0.03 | 10.7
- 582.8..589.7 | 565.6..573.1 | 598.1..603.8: 0.08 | 11.1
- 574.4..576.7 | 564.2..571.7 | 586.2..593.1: -0.14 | 10.1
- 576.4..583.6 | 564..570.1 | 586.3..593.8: -0.14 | 9.92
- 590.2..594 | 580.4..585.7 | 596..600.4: 0.09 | 11.2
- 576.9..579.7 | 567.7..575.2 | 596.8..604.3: -0.05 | 11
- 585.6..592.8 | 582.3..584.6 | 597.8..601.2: 0.22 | 11.5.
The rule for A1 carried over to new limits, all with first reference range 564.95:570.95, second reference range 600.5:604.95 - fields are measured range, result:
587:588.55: 0.13 nm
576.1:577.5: -0.07 nm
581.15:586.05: -0.10 nm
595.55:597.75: 0.14 nm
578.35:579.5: -0.07 nm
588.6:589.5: 0.35 nm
